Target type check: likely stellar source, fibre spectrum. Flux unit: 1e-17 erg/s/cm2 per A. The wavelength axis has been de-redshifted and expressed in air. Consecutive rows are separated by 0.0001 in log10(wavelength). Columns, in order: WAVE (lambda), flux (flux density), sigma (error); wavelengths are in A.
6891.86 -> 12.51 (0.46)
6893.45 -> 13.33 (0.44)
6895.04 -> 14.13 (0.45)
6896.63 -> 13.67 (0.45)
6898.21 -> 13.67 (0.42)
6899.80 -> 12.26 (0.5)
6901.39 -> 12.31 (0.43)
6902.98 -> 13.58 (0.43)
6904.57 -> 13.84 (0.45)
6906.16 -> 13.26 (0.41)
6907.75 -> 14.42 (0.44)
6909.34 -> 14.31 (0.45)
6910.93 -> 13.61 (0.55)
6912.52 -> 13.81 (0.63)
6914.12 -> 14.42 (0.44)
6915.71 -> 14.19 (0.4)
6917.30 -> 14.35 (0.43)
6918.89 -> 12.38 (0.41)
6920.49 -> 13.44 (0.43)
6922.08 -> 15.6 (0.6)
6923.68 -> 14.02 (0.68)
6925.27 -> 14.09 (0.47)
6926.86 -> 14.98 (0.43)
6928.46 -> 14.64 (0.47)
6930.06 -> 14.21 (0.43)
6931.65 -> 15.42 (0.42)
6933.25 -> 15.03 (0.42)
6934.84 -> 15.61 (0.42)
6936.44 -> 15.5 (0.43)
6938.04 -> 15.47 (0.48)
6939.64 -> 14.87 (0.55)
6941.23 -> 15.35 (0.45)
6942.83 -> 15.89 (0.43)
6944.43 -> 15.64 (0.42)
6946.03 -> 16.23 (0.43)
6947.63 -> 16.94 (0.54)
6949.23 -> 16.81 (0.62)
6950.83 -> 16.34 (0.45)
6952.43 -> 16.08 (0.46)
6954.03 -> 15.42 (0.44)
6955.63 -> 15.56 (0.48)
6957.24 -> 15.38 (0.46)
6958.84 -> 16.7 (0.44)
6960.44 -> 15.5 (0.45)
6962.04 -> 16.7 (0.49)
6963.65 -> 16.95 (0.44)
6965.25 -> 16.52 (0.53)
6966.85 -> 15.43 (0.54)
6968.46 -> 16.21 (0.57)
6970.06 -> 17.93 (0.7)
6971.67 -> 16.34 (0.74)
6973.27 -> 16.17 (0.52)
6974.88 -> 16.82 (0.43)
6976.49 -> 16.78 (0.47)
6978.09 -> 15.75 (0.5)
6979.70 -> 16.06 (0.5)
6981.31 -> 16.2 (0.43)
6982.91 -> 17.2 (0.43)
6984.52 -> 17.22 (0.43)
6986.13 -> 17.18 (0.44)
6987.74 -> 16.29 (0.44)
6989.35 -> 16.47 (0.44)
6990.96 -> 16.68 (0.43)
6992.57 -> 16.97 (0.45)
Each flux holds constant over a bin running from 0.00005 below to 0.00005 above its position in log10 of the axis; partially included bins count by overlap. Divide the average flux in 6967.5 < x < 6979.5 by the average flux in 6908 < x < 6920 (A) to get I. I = 1.2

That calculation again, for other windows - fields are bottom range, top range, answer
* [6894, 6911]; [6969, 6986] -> 1.23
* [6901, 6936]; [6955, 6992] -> 1.16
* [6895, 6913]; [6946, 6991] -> 1.21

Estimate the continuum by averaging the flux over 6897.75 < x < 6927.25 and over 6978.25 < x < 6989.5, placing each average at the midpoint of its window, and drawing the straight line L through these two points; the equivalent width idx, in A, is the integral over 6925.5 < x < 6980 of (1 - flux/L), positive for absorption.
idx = -1.8 A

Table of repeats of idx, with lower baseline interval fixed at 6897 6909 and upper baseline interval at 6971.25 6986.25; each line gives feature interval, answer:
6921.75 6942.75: -0.6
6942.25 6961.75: -0.8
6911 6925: 0.0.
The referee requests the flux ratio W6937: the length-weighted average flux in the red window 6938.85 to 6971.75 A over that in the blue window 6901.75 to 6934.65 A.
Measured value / 1.1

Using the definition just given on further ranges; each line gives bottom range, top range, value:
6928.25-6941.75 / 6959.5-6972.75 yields 1.09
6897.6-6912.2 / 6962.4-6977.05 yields 1.23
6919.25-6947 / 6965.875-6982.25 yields 1.09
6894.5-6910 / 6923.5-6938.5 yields 1.10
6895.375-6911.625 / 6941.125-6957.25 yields 1.18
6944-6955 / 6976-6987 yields 1.03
